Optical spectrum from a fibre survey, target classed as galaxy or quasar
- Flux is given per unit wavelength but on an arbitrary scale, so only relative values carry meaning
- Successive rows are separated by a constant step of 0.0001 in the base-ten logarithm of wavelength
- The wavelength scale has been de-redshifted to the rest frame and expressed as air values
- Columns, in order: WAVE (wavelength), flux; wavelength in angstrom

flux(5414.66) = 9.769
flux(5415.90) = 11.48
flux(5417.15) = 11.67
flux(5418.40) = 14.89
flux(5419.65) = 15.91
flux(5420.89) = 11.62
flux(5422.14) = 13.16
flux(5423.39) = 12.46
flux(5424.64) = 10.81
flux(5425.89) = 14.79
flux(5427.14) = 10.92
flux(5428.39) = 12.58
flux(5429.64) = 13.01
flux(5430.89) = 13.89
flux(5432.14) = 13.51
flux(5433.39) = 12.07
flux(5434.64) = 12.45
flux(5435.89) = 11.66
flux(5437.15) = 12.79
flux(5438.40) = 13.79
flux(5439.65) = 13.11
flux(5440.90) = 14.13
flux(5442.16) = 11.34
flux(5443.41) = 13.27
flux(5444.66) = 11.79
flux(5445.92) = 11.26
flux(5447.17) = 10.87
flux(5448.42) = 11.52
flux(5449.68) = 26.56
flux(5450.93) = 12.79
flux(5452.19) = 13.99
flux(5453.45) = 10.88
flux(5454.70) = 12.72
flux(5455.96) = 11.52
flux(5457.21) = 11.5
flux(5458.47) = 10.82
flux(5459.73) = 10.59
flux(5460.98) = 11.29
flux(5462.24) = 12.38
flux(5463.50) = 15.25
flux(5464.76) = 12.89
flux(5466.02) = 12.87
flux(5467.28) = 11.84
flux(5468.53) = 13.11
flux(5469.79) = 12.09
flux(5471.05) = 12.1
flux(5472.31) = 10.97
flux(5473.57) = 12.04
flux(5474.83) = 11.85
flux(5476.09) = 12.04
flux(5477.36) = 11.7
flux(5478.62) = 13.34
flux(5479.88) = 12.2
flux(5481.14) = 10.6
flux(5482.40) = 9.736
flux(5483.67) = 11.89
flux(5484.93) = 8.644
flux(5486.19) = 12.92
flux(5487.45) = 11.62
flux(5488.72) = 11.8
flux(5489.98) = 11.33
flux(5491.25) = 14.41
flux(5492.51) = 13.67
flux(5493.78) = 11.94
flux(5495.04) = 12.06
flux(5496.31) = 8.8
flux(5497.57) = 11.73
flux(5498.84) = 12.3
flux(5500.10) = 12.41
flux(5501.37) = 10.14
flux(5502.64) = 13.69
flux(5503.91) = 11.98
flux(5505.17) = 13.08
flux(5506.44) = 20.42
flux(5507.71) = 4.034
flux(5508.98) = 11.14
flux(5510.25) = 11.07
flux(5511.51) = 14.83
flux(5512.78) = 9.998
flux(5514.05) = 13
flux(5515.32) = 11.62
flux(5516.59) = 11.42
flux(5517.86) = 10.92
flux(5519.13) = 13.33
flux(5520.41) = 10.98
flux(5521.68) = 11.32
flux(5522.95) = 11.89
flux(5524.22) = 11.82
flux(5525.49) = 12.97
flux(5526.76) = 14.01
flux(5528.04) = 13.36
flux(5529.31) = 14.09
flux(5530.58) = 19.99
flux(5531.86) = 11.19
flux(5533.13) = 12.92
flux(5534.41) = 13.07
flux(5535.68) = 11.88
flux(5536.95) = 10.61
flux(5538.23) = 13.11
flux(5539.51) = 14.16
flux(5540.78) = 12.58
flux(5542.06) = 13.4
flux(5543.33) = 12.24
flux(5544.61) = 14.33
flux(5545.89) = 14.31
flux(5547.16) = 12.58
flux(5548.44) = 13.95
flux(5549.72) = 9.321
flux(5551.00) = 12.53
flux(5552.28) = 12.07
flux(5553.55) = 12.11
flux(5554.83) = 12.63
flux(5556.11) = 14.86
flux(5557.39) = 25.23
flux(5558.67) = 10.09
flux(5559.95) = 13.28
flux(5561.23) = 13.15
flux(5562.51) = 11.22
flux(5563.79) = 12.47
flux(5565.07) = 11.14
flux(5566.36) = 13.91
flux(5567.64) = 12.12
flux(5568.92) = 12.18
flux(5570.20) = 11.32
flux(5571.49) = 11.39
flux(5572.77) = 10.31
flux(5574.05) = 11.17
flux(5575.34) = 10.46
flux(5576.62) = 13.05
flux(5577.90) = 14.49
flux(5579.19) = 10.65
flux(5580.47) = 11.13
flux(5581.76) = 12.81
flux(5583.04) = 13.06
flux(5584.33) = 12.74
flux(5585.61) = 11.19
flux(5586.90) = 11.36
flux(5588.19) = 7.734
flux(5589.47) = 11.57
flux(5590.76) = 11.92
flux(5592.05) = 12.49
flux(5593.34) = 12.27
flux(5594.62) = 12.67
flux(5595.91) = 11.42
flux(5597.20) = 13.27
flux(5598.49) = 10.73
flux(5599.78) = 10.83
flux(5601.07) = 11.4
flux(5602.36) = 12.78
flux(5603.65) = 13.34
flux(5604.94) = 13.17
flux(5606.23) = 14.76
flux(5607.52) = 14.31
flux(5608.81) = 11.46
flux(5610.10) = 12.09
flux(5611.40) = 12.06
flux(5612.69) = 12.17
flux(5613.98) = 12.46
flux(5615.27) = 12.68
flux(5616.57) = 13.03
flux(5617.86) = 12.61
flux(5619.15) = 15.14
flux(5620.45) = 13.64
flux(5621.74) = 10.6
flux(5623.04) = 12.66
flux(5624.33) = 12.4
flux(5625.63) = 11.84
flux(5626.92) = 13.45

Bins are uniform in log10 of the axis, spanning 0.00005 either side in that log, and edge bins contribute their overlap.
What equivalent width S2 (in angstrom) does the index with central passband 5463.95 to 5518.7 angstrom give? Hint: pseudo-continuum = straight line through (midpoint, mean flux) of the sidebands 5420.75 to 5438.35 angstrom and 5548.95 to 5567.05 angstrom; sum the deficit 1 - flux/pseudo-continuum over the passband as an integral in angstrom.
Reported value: 4.0 angstrom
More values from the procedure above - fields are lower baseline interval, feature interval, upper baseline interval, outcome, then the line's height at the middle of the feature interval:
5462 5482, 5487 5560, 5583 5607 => -3.0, 12.2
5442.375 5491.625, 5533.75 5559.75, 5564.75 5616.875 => -2.3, 12.2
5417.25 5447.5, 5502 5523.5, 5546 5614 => 0.9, 12.5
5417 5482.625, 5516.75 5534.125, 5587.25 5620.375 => -0.6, 12.5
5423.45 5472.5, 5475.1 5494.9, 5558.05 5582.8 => 1.0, 12.5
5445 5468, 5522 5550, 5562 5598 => -2.1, 12.2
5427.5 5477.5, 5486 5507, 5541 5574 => 0.3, 12.7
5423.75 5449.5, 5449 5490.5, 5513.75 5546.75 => 1.3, 12.8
